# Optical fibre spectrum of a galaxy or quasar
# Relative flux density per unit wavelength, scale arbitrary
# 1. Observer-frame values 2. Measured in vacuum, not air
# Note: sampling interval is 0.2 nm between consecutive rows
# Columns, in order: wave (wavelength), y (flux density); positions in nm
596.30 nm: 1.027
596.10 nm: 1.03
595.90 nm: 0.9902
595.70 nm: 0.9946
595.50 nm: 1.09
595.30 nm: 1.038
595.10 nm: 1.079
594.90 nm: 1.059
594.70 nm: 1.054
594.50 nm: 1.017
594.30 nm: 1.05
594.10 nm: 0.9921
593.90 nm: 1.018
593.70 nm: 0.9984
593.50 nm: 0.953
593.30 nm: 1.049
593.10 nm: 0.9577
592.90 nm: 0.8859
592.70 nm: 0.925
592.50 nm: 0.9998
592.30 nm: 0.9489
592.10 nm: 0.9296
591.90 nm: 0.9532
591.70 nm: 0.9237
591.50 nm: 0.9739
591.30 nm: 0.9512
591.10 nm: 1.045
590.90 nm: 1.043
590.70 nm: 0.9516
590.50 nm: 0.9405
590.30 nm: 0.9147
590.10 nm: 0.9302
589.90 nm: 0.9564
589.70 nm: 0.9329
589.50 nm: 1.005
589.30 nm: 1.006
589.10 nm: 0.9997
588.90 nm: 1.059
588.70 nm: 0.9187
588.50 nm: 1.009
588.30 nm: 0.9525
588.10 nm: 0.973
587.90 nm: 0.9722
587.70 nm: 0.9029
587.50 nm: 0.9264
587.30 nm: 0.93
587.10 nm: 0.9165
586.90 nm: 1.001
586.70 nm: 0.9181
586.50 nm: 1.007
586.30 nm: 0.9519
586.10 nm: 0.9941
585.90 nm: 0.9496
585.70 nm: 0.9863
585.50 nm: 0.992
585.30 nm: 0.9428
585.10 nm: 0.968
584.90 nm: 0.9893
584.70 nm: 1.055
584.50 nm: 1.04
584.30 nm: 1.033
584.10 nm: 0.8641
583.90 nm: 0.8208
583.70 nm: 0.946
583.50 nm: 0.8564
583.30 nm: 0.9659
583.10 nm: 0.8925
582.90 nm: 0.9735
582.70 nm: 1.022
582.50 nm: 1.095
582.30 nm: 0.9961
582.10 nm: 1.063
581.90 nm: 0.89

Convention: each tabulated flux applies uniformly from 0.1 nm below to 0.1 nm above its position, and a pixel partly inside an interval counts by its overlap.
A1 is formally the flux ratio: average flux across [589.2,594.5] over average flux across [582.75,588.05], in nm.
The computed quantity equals 1.02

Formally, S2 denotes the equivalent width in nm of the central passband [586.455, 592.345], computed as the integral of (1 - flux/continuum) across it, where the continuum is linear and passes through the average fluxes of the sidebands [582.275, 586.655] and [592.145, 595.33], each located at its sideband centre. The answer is 0.134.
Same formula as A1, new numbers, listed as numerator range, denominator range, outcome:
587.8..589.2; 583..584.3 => 1.09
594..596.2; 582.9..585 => 1.09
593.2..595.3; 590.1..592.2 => 1.07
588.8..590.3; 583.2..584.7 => 1.04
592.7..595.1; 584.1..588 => 1.03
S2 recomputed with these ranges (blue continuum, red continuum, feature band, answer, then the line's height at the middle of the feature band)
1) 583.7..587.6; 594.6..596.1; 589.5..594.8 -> 0.22 nm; 1.02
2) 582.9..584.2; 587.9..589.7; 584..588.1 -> -0.12 nm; 0.94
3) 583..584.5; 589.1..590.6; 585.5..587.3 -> -0.06 nm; 0.936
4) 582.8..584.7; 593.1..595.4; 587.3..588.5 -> 0.03 nm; 0.973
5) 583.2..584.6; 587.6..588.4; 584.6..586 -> -0.07 nm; 0.938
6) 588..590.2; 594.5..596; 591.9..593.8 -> 0.10 nm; 1.02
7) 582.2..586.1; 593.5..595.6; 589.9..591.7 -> 0.08 nm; 1.01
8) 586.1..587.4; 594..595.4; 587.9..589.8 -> -0.01 nm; 0.979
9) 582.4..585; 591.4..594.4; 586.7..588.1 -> 0.04 nm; 0.968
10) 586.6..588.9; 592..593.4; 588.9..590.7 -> -0.02 nm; 0.954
